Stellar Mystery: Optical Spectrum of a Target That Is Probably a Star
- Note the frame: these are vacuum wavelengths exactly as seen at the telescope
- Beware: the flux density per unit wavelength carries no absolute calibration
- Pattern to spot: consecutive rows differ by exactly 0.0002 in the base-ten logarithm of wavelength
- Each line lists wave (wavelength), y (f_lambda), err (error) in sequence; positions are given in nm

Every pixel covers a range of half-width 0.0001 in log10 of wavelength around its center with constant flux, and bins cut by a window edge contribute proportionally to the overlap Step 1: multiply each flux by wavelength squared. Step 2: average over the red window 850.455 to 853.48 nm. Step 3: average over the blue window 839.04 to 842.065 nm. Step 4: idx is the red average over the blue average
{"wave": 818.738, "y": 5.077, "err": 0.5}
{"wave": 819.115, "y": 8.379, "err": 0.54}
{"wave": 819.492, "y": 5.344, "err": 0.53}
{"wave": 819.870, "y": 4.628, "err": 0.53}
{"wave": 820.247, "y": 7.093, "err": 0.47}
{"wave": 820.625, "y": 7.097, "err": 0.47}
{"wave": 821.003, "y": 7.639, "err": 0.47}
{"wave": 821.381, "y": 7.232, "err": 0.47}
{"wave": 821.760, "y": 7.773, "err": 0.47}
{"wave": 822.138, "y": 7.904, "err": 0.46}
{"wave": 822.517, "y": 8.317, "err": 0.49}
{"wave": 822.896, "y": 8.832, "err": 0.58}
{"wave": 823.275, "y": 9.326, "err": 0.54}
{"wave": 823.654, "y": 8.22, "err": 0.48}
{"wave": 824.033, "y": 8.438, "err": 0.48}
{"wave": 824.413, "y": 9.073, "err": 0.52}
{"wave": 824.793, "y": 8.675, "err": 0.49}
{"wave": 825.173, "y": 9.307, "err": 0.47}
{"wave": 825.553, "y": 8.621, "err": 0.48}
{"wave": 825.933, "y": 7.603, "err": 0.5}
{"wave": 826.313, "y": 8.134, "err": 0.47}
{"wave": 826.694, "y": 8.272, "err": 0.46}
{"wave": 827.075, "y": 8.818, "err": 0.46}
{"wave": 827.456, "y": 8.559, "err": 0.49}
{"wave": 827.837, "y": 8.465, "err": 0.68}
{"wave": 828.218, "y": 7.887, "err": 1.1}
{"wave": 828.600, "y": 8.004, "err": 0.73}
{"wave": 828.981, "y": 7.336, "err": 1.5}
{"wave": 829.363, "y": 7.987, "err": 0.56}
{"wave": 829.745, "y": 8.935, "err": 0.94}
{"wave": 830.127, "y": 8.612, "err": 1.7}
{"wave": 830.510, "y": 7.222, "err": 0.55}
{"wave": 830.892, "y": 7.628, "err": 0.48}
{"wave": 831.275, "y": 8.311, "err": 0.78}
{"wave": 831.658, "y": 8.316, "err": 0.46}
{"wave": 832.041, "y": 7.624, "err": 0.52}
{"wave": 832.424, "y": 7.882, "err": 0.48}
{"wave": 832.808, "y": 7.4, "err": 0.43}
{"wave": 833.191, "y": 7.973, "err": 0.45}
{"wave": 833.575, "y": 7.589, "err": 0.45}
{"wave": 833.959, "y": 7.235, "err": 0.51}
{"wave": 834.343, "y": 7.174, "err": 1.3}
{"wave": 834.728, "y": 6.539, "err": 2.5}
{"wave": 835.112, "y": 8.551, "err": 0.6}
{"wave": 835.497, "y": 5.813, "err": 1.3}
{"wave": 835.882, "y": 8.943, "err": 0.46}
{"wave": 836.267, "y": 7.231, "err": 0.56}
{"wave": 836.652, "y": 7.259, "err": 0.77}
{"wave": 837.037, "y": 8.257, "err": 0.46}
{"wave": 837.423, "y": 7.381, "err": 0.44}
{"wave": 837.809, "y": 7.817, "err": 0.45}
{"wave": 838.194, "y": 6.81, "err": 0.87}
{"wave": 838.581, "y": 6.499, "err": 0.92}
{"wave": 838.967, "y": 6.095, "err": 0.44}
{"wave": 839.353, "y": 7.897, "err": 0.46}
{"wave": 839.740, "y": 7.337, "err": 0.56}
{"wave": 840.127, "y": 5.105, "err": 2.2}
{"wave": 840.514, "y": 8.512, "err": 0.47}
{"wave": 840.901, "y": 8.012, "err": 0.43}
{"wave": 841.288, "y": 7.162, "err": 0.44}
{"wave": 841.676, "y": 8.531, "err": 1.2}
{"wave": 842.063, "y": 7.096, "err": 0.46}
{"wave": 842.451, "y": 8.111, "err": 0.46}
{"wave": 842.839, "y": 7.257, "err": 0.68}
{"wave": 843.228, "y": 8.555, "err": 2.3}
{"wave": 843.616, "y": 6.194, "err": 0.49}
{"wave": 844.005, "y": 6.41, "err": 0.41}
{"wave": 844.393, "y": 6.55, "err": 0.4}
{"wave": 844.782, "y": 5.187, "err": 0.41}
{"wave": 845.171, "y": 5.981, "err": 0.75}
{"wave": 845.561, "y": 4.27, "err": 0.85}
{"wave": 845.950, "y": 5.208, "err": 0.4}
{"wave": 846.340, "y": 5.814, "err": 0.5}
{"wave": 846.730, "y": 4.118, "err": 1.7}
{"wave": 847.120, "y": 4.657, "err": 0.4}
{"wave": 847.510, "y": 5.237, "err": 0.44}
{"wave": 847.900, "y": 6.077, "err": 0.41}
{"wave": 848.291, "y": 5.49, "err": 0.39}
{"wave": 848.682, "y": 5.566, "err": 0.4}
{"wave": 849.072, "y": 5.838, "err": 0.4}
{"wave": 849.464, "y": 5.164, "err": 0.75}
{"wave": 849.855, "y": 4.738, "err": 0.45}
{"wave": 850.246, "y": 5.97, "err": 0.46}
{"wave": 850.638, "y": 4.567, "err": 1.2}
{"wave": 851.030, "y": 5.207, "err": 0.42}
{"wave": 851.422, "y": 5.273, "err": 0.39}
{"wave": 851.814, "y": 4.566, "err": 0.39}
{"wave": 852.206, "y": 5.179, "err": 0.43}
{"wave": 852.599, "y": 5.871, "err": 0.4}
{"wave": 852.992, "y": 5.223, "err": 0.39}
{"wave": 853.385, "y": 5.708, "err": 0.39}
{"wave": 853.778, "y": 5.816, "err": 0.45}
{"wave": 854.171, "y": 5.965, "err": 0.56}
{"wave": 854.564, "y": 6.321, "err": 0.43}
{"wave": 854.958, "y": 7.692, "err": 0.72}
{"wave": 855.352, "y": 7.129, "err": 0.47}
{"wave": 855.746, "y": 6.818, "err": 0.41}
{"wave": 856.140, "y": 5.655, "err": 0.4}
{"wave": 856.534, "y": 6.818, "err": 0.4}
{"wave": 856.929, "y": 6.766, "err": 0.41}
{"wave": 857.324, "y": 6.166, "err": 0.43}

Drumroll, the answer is 0.72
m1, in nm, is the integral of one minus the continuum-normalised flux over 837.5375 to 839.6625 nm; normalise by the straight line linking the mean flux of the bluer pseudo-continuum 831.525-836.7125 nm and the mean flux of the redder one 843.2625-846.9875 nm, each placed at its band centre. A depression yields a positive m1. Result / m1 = -0.09 nm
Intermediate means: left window 7.54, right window 5.64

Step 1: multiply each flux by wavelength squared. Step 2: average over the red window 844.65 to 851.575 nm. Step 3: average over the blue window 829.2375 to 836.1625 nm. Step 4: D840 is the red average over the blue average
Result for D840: 0.7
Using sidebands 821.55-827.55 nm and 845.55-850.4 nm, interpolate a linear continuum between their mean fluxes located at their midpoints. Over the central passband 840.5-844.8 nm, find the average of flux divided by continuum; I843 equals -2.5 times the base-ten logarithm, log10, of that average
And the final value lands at -0.22 mag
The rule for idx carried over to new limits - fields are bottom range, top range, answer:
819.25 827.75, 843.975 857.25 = 0.76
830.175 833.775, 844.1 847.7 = 0.70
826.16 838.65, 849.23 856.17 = 0.77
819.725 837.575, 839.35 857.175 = 0.81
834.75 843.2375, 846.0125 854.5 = 0.74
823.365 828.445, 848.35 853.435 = 0.66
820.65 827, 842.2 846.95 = 0.78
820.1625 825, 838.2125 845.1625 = 0.91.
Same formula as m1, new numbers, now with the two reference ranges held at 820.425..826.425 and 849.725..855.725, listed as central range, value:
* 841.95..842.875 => -0.13 nm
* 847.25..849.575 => 0.21 nm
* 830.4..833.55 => -0.12 nm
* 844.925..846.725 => 0.32 nm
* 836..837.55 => -0.11 nm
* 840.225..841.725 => -0.24 nm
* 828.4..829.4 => 0.01 nm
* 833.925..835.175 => 0.00 nm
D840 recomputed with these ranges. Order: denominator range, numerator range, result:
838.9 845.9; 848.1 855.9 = 0.85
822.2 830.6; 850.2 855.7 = 0.73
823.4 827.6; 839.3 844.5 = 0.89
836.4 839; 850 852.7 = 0.74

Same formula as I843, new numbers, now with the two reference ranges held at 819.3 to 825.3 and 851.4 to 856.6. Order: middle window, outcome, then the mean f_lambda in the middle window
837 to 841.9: -0.074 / 7.31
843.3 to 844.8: 0.029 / 6.39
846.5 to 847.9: 0.289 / 4.9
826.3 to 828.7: -0.114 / 8.33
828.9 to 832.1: -0.099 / 8.03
